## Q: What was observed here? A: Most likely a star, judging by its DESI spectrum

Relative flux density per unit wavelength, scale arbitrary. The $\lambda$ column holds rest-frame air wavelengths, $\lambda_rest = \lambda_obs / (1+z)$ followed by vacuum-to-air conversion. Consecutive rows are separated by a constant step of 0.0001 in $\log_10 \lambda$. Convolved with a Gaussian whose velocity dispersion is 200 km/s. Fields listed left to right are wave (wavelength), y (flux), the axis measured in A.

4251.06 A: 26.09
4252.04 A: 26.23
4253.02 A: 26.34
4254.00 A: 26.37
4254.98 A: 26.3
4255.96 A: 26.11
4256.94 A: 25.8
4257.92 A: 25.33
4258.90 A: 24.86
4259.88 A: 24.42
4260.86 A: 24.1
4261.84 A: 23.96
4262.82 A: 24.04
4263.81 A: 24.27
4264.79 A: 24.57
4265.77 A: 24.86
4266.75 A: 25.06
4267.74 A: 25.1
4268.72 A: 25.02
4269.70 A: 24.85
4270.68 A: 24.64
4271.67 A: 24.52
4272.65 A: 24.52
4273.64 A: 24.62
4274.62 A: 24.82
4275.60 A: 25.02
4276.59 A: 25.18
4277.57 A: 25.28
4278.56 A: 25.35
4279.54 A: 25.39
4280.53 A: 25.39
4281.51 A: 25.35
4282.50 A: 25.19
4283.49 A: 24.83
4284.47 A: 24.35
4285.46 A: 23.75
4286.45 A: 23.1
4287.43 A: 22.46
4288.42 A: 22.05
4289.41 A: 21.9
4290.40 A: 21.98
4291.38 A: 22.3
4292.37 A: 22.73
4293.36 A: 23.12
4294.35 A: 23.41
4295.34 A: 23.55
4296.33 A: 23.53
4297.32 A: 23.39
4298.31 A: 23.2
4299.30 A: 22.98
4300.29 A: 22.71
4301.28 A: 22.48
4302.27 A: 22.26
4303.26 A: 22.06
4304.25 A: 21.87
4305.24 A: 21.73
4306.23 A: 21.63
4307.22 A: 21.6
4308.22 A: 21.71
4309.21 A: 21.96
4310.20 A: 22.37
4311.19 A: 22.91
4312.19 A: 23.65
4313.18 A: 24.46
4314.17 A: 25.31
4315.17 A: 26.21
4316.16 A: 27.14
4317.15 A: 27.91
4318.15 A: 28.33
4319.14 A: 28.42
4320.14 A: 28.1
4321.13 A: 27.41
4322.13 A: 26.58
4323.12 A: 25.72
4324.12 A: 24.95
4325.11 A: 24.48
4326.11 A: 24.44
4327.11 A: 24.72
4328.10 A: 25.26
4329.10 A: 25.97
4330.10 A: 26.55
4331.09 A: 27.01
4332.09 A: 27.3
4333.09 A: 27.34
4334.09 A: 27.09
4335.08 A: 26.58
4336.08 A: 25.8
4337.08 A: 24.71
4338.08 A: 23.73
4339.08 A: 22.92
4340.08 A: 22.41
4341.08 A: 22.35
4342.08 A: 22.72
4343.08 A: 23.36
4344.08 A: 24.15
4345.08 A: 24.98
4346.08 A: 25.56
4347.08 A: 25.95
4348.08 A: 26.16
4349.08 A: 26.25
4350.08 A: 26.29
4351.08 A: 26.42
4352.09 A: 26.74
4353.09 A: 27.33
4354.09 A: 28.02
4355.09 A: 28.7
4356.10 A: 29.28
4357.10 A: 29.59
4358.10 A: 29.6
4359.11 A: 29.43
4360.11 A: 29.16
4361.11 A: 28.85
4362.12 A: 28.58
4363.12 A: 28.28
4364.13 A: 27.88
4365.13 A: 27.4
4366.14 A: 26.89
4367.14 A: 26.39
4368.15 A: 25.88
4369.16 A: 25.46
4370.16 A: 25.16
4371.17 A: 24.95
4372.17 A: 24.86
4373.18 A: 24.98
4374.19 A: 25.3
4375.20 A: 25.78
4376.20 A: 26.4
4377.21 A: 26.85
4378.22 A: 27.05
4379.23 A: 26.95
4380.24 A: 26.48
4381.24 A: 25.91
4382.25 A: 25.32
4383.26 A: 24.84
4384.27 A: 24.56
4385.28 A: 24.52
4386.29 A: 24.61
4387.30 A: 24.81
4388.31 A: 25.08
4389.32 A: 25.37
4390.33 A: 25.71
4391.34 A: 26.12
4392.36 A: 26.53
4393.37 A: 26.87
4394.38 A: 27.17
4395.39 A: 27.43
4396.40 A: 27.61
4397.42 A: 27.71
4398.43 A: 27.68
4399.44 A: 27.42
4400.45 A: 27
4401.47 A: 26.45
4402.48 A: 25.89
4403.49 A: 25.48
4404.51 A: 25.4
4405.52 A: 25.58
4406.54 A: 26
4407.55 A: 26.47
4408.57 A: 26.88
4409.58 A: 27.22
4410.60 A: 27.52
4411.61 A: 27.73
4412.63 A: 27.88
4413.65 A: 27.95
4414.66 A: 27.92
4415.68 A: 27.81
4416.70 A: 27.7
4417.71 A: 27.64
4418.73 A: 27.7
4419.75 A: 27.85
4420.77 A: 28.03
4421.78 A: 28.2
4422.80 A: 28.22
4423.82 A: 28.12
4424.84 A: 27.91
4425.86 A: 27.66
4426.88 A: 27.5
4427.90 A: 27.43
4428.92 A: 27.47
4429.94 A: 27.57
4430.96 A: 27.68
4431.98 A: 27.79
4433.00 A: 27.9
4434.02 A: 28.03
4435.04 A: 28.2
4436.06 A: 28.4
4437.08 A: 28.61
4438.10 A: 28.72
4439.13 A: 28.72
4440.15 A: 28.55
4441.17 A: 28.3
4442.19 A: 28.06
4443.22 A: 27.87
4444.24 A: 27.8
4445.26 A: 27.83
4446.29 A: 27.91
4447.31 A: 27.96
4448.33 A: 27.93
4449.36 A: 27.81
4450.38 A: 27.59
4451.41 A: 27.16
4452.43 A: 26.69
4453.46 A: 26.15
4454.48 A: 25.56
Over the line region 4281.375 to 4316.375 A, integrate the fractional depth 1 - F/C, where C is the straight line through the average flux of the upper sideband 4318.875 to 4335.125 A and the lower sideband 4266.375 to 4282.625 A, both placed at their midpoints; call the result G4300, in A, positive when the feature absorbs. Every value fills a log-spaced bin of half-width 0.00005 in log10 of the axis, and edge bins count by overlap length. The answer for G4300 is 3.4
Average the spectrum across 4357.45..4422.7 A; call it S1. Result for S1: 26.7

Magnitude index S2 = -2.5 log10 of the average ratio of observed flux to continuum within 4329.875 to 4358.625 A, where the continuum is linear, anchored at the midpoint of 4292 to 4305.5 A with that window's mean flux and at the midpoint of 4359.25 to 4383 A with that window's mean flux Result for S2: -0.036 mag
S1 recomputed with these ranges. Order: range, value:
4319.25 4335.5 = 26.3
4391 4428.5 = 27.2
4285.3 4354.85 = 24.5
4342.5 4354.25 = 25.9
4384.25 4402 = 26.3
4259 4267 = 24.4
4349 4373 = 27.4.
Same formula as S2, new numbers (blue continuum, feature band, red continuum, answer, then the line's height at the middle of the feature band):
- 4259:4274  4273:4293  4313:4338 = 0.04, 25.1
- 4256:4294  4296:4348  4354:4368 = 0.08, 26.5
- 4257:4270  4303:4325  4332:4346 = 0.00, 24.6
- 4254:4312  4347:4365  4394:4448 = -0.09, 25.8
